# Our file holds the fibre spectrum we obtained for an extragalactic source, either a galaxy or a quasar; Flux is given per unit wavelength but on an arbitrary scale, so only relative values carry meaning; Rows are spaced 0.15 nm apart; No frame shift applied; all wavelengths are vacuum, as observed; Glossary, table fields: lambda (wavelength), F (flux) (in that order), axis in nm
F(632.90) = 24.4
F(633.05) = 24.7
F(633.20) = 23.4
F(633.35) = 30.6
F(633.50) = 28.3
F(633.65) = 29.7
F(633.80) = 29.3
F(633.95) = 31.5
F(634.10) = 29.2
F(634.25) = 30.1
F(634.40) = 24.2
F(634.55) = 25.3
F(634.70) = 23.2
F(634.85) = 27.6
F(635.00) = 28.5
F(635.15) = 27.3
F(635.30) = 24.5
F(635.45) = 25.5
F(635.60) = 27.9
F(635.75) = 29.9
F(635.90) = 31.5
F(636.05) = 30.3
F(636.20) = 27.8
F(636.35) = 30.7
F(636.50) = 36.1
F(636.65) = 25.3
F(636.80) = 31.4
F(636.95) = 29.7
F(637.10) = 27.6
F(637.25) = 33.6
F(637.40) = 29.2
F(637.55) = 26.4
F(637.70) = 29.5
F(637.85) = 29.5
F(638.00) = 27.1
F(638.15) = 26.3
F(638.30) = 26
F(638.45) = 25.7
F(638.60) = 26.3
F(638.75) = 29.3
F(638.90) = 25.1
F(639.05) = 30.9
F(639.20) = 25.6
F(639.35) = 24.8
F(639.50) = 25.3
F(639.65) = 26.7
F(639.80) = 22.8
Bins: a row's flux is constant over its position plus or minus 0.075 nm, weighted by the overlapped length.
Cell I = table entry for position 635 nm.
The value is 28.5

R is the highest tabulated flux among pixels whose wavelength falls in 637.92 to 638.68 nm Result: 27.1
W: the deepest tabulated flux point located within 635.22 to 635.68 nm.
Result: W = 24.5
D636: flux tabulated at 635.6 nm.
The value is 27.9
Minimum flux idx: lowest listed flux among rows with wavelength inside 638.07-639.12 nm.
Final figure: 25.1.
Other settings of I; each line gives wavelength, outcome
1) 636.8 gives 31.4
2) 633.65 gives 29.7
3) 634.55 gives 25.3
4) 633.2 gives 23.4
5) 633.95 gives 31.5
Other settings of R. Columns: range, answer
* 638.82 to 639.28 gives 30.9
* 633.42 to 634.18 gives 31.5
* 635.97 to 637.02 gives 36.1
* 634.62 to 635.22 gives 28.5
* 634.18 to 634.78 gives 30.1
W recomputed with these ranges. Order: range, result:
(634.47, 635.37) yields 23.2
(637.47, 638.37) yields 26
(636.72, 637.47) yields 27.6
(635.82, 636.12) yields 30.3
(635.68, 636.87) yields 25.3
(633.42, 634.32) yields 28.3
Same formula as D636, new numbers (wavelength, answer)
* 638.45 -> 25.7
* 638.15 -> 26.3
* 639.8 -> 22.8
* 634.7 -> 23.2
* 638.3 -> 26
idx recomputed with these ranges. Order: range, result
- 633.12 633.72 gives 23.4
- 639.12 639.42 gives 24.8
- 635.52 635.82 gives 27.9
